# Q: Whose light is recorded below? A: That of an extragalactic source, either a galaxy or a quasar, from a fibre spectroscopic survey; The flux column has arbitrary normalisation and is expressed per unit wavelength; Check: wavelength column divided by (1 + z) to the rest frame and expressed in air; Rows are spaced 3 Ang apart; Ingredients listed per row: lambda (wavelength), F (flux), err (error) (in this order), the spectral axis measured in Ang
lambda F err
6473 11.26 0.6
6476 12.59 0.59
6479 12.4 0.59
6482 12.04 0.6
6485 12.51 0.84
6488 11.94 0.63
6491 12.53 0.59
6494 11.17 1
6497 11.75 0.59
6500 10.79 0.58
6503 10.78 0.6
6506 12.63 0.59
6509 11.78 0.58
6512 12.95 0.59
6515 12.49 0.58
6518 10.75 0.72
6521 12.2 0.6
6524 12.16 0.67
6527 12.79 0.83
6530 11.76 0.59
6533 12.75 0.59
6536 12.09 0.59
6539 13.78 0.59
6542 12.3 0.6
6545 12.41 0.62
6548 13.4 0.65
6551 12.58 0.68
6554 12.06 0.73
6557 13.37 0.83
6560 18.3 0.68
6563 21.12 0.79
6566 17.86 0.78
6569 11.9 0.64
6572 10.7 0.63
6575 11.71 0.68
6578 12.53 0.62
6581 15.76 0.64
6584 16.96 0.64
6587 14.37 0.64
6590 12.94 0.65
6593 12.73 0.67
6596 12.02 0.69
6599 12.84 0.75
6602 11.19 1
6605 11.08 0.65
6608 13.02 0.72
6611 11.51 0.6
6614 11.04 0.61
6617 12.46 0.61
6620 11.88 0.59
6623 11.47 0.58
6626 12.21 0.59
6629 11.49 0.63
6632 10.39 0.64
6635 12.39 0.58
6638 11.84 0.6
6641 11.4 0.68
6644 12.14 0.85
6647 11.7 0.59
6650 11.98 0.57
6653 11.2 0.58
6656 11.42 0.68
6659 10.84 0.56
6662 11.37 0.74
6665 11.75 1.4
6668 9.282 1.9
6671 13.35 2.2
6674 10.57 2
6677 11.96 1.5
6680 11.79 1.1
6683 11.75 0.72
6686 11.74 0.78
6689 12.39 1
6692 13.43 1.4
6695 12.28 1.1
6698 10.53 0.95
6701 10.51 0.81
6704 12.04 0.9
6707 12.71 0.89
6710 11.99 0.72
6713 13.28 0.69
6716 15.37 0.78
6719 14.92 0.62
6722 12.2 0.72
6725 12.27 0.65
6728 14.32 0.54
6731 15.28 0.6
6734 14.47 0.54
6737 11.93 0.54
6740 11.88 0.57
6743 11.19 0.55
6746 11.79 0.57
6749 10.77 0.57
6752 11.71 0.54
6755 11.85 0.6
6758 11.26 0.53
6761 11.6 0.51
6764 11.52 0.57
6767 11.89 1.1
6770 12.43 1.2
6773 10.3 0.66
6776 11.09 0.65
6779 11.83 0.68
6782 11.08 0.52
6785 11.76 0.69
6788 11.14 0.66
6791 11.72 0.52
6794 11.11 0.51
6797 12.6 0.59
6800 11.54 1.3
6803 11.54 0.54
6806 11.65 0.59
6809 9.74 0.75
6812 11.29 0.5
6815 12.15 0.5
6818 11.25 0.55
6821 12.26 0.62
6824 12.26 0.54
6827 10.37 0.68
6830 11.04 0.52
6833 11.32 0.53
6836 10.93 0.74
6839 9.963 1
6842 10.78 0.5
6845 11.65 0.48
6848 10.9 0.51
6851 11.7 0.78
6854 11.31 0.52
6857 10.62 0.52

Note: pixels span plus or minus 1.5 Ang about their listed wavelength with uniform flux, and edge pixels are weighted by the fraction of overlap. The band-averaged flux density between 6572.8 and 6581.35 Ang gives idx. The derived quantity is 12.8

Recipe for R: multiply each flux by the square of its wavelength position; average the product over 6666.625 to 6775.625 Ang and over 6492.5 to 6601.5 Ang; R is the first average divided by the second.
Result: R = 1.0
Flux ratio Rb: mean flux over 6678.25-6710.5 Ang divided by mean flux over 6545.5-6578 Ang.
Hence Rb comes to 0.8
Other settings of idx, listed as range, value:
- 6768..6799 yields 11.5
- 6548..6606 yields 13.8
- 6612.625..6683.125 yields 11.6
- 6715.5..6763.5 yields 12.6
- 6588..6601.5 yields 12.6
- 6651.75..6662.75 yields 11.2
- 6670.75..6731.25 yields 12.5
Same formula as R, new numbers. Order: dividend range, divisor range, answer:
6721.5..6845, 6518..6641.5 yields 0.96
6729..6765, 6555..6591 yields 0.87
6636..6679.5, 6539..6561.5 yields 0.88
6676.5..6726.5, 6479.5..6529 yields 1.10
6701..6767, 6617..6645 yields 1.10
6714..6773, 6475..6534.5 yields 1.12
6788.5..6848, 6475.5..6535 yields 1.03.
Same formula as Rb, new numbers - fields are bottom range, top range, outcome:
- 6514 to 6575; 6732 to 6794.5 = 0.88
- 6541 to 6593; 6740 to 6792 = 0.81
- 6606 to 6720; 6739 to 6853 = 0.96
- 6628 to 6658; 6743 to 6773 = 1.00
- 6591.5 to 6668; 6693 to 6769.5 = 1.06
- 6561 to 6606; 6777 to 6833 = 0.83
